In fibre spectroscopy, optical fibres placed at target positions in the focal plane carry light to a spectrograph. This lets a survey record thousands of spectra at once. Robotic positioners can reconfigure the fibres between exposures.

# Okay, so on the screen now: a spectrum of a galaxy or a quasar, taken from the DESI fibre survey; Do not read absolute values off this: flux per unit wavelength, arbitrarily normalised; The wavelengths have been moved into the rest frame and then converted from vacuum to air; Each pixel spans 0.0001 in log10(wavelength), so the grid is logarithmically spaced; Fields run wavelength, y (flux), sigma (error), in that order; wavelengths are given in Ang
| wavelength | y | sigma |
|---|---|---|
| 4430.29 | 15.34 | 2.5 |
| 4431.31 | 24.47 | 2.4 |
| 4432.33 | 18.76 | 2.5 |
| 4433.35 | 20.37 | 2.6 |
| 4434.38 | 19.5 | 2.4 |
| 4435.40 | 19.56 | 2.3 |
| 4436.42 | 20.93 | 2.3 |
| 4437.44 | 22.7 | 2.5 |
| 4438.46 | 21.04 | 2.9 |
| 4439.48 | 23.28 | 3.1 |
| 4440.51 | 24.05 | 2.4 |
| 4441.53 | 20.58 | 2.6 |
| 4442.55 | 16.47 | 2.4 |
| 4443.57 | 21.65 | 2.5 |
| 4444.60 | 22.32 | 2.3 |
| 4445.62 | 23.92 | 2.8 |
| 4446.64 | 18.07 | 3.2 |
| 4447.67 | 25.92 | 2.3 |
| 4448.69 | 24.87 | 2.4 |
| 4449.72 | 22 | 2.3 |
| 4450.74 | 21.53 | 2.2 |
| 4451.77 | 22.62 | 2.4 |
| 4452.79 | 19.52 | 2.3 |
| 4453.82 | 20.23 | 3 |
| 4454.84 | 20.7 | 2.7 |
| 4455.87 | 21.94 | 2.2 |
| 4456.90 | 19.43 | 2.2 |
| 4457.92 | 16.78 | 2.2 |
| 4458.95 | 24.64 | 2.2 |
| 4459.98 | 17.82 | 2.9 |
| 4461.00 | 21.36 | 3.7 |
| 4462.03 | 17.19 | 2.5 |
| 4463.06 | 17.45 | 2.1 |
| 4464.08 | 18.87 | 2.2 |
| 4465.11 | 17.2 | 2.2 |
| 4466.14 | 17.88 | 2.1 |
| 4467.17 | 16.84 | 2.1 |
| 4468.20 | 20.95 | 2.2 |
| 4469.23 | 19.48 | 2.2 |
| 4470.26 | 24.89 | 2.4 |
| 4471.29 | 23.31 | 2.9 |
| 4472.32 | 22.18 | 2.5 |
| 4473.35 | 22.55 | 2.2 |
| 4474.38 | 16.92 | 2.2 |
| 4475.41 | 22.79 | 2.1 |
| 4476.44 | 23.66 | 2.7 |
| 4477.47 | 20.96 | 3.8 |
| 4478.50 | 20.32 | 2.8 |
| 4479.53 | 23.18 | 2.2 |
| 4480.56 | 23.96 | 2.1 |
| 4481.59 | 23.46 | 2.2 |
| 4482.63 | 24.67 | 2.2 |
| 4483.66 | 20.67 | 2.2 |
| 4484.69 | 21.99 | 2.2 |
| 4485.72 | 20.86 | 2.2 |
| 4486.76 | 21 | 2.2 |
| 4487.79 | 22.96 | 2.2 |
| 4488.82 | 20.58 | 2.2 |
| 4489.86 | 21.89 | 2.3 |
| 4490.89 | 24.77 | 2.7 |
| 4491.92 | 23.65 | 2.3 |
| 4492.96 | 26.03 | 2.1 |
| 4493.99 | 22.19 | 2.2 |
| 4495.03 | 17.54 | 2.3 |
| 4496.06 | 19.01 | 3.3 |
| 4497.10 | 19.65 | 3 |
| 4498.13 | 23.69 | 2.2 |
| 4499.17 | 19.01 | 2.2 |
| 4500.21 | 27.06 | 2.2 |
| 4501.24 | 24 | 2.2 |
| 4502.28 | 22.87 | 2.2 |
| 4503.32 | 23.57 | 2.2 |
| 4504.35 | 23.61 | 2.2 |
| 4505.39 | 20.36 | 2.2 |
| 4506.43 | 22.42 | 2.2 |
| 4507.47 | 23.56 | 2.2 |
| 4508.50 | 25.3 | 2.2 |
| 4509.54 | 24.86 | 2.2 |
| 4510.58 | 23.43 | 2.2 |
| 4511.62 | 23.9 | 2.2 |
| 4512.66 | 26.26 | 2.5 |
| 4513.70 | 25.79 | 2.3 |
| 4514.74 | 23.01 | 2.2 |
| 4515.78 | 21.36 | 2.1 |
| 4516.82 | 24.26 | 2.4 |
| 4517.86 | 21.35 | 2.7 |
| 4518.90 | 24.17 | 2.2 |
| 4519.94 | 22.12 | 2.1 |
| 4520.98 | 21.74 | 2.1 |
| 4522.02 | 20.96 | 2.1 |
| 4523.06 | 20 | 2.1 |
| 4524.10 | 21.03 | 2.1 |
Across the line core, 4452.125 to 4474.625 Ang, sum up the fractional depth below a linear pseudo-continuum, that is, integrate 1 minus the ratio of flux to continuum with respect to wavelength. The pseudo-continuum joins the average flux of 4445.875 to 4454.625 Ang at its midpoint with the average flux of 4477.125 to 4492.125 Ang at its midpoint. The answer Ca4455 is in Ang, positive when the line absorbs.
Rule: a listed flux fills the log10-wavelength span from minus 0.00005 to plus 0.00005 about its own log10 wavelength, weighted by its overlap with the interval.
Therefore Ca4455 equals 2.1 Ang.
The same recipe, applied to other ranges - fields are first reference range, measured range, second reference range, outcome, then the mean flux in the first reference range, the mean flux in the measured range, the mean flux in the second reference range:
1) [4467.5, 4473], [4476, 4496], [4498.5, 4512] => 0.3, 22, 22.3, 23.4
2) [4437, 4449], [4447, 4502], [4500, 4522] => 3.1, 22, 21.4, 23.5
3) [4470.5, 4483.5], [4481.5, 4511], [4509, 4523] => 0.3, 22.3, 22.6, 23.2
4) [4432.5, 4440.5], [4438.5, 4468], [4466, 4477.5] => 0.8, 21.1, 20.5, 21.1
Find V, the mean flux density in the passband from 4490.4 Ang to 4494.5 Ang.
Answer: 24.2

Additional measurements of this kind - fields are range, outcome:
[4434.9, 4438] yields 21.1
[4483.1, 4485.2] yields 21.5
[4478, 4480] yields 21.7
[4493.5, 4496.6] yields 19.5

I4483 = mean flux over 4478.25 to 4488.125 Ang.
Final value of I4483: 22.3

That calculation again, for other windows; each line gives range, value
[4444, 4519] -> 21.9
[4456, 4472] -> 19.7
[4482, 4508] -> 22.3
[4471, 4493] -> 22.3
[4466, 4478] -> 21.1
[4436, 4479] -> 20.9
